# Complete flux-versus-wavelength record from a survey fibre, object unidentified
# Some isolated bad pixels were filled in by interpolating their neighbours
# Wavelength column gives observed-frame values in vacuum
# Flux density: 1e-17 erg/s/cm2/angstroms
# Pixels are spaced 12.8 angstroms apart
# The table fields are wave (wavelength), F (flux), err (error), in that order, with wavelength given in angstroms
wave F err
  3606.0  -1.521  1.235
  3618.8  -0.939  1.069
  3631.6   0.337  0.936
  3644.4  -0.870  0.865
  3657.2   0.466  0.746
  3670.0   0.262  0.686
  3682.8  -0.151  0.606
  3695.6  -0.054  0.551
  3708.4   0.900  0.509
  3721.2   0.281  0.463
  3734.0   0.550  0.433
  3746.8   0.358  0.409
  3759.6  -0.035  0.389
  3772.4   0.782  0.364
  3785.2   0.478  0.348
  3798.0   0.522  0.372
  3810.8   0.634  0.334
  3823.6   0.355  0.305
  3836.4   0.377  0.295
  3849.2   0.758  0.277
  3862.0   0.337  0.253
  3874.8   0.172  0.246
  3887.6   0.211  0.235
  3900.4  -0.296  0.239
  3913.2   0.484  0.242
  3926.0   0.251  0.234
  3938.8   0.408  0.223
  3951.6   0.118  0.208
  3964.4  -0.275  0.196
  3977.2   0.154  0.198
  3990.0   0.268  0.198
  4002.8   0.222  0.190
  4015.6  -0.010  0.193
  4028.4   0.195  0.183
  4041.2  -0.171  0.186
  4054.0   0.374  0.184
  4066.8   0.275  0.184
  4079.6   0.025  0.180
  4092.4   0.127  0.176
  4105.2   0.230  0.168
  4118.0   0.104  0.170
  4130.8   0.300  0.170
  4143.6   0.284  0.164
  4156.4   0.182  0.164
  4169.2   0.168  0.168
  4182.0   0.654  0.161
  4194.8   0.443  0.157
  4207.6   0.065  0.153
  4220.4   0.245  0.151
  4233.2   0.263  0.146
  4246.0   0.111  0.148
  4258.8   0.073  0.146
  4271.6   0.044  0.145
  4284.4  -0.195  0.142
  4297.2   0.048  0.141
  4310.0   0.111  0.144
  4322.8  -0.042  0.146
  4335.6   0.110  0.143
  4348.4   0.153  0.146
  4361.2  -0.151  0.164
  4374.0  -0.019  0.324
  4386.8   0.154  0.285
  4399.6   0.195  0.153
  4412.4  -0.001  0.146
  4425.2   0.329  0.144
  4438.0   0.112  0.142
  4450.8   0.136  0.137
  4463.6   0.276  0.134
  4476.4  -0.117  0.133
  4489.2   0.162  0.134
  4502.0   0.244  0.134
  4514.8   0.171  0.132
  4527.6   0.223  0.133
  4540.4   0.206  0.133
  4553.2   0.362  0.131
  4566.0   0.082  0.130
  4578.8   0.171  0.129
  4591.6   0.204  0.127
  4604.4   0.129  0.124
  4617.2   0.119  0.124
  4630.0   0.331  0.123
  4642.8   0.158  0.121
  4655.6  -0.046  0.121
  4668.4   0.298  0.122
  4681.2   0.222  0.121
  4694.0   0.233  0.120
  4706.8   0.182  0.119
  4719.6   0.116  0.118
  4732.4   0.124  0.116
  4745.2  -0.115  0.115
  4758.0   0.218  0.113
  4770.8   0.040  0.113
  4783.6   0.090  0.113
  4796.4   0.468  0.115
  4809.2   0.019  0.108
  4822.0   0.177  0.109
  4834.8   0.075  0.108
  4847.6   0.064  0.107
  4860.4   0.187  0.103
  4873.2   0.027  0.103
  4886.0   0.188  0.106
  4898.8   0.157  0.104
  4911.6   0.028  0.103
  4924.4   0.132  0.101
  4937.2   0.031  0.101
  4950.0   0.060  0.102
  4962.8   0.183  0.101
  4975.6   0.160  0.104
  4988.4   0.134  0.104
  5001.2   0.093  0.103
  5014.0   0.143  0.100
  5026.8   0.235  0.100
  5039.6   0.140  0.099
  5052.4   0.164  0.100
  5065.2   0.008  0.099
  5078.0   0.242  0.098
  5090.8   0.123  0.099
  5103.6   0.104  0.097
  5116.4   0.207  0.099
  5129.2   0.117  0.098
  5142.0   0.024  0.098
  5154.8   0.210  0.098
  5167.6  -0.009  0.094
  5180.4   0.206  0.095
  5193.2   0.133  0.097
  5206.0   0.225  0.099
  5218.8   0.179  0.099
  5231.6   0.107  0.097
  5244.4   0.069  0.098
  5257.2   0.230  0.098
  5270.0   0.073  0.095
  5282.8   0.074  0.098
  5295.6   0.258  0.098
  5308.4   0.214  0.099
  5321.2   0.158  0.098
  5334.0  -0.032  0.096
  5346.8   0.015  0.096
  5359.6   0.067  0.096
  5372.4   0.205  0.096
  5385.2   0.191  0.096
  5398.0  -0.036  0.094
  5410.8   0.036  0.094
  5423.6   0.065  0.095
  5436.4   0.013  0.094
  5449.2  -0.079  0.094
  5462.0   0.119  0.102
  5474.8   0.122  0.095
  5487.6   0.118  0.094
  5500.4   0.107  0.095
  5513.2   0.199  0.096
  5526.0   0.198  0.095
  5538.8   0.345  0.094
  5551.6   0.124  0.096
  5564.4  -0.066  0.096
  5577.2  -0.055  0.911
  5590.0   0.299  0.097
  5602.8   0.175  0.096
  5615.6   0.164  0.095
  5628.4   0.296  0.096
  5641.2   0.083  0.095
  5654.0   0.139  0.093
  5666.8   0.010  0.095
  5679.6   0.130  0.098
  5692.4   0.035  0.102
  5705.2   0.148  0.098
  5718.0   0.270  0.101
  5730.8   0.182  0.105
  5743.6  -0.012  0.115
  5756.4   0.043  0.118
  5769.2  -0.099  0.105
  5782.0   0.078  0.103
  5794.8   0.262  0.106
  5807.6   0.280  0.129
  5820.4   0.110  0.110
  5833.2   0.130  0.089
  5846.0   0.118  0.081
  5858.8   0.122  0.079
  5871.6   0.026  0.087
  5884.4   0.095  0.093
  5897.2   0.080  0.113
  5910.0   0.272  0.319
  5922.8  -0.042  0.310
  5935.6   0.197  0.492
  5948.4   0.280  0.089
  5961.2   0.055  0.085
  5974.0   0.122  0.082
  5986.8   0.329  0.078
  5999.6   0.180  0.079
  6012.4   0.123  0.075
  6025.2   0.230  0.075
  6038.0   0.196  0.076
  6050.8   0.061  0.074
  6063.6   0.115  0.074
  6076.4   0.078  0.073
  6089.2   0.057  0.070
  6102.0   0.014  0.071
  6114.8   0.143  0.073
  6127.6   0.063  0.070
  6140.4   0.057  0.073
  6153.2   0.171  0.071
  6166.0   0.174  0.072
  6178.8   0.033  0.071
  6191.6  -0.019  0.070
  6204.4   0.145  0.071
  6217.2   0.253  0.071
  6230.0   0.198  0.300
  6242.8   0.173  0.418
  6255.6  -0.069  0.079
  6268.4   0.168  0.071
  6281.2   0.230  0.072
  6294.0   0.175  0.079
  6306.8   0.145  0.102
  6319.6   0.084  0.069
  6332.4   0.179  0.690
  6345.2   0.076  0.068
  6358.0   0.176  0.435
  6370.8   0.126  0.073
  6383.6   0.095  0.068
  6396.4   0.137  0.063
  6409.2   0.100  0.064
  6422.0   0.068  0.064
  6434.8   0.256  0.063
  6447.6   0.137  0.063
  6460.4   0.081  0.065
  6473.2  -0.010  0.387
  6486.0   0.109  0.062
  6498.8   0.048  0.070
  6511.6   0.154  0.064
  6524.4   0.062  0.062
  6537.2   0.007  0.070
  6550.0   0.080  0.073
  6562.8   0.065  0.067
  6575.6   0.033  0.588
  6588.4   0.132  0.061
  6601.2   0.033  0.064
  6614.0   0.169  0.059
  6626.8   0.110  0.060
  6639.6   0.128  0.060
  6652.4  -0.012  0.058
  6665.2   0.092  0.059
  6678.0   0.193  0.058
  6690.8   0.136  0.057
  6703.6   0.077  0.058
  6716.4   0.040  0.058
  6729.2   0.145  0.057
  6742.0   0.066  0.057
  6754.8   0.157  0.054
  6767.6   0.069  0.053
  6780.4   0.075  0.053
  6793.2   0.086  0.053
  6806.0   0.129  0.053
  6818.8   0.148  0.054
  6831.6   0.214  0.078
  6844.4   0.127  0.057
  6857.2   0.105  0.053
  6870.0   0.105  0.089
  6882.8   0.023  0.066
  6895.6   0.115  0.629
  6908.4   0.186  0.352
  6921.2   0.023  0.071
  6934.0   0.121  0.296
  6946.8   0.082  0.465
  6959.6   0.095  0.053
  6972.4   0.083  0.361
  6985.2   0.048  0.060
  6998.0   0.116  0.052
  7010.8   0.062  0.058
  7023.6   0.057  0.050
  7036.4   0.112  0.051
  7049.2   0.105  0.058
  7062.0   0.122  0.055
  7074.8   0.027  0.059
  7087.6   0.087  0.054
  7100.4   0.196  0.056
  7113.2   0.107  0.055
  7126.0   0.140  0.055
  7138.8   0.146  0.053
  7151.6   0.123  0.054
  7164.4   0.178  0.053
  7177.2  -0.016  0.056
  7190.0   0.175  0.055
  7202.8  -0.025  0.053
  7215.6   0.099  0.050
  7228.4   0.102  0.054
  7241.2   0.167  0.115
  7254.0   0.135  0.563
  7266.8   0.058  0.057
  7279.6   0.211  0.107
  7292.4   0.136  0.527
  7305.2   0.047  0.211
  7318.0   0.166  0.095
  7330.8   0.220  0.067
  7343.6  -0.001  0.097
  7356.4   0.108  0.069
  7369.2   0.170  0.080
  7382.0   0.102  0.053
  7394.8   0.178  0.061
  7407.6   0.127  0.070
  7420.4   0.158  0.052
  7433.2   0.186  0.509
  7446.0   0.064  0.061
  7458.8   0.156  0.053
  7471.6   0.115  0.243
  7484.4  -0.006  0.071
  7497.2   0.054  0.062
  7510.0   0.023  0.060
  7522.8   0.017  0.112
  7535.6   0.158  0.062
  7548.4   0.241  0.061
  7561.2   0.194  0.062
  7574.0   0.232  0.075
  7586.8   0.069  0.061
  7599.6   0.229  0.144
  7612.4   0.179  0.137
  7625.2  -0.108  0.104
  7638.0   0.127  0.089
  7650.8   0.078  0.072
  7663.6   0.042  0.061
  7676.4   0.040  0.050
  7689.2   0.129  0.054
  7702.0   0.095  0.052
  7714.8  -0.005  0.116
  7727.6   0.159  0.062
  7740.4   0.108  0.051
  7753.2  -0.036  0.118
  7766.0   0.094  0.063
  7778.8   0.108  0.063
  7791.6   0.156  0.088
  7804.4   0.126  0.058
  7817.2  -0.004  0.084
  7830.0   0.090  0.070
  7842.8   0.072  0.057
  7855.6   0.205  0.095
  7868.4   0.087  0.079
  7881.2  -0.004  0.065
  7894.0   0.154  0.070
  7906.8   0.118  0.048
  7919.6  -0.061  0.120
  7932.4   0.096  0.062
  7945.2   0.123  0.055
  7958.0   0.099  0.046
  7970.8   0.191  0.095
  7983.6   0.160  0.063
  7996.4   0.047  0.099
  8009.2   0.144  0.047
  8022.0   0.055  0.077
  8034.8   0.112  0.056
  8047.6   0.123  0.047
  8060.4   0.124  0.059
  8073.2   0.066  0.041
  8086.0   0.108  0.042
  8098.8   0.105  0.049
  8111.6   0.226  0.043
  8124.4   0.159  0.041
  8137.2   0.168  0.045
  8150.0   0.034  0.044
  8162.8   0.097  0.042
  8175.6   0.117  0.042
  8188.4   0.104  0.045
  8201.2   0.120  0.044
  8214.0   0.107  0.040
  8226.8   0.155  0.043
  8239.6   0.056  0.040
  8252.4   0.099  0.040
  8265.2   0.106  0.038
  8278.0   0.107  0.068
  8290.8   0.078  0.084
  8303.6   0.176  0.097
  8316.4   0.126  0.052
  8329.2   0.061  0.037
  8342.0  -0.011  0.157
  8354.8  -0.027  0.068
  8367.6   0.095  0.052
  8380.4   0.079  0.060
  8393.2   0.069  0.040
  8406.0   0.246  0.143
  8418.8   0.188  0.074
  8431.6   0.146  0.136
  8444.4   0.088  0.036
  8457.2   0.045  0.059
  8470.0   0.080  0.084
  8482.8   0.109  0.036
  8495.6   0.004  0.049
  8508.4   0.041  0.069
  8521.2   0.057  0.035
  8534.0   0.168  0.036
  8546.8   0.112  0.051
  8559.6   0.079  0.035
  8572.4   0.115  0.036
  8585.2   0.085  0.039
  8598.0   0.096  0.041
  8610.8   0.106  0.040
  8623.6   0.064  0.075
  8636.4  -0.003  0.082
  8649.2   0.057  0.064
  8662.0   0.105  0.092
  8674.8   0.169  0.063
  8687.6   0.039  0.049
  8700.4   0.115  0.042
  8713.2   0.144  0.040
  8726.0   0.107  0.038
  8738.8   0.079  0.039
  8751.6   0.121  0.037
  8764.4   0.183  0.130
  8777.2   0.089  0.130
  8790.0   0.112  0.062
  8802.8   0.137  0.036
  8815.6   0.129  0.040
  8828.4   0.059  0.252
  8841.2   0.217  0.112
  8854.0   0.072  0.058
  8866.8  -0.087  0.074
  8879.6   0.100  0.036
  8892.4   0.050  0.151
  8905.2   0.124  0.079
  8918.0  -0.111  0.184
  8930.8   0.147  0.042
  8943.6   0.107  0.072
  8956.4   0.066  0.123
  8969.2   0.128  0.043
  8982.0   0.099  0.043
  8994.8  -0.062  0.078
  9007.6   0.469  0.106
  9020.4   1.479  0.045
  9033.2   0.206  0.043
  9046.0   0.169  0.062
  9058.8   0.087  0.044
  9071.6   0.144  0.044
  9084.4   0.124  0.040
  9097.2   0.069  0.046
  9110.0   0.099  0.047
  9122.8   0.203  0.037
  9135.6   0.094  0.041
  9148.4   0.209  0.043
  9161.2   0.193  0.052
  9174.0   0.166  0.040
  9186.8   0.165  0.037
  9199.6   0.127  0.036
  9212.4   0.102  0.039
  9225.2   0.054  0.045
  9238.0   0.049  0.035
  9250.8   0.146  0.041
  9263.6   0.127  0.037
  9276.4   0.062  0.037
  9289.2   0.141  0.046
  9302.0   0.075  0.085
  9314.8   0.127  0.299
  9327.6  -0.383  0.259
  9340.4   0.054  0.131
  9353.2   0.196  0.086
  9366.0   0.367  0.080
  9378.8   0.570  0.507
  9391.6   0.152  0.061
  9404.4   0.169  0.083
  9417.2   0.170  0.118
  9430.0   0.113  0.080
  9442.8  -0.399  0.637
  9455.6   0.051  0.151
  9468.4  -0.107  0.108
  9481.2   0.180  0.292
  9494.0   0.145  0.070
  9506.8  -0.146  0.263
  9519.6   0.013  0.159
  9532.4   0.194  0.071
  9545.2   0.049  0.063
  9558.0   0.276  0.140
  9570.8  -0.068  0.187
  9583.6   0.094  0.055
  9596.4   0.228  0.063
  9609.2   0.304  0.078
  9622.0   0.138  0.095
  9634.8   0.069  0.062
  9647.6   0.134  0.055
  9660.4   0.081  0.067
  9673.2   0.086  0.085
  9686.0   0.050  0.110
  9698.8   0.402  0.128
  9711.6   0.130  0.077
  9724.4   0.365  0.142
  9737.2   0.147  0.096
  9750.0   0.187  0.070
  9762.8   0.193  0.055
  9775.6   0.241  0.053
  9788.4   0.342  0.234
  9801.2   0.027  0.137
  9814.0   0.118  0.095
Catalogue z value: 1.419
